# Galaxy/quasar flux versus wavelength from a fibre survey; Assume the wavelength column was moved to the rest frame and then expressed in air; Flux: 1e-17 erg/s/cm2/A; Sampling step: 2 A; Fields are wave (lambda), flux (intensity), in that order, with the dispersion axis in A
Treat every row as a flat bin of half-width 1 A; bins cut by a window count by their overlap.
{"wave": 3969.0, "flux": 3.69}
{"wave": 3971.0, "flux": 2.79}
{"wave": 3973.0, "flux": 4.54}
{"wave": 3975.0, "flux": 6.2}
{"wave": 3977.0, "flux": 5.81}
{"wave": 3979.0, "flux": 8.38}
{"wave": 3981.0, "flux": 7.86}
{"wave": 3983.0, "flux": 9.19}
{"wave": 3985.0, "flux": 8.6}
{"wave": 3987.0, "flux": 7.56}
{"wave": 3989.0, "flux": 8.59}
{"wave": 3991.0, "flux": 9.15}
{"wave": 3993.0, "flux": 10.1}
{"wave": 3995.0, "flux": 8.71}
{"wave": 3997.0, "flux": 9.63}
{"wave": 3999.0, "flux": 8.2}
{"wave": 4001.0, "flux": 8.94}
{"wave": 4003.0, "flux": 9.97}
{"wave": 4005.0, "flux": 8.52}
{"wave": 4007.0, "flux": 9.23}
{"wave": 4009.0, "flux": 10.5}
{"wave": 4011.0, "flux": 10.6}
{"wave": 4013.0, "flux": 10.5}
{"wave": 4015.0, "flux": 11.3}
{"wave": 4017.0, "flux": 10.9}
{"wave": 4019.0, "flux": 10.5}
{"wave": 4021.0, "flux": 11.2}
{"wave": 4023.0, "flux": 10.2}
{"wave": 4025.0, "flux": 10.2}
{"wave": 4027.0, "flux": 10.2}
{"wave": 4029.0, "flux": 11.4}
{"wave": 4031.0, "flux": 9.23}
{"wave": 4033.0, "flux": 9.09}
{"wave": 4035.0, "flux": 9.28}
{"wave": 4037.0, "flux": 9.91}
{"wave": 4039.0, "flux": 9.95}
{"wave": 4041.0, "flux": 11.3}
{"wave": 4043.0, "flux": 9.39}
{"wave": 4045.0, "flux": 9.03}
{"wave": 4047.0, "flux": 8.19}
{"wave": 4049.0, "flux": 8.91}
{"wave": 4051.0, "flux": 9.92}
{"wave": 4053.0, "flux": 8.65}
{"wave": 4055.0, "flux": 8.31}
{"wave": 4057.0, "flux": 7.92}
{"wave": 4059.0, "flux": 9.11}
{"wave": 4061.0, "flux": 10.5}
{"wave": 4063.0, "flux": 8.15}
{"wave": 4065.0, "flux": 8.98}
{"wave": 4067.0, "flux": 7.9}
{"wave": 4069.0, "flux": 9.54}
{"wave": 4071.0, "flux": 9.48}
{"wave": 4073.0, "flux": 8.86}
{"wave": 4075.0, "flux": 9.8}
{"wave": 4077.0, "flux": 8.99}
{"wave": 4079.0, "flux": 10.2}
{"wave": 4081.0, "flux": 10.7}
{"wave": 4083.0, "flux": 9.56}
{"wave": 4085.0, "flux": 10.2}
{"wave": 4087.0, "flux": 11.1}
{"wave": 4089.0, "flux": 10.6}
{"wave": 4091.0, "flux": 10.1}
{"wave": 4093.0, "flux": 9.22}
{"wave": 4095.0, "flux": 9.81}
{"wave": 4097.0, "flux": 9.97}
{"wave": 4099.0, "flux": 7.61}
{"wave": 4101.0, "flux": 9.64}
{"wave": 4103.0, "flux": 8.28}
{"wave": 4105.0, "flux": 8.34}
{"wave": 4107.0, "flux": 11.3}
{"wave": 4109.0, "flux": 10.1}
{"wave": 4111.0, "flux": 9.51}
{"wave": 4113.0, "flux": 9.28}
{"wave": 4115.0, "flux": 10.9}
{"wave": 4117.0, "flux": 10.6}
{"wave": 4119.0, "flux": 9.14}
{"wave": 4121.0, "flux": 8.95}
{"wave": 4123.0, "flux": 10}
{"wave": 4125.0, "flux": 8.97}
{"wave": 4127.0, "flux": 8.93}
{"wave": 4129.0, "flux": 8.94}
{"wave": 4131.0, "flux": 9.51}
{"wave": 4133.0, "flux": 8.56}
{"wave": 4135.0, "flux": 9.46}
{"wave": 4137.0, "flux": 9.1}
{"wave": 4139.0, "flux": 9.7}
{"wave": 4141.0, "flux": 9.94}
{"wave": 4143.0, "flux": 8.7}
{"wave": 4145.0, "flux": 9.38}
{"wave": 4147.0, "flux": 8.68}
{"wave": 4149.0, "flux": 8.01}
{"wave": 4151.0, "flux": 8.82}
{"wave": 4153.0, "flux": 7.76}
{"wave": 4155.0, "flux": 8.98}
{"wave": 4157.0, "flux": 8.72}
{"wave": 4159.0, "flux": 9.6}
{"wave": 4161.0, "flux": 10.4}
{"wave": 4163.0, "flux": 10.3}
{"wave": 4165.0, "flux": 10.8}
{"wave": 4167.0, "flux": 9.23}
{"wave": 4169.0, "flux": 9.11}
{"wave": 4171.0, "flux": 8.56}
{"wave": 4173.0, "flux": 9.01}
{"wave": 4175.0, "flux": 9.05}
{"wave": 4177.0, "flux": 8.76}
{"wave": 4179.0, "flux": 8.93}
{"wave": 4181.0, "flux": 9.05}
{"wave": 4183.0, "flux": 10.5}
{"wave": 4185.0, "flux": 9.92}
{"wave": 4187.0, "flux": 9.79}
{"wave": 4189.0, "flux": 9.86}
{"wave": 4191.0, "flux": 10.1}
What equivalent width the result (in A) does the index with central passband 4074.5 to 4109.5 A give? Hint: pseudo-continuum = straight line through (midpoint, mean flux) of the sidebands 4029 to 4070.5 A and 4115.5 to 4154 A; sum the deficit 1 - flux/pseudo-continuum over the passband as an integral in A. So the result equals -2.2 A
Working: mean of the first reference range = 9.22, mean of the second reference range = 9.14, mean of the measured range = 9.75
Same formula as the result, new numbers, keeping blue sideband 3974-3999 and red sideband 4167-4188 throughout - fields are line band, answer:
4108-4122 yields -1.3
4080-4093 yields -2.2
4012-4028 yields -4.1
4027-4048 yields -2.8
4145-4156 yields 0.7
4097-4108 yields -0.3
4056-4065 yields -0.3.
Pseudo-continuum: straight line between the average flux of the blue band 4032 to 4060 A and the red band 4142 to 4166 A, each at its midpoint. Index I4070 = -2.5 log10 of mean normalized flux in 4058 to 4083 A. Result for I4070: -0.02 mag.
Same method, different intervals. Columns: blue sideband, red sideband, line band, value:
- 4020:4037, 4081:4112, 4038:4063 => 0.09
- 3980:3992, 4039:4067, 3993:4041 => -0.14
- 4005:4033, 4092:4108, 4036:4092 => 0.03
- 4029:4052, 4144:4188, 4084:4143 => -0.02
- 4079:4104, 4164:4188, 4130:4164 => 0.04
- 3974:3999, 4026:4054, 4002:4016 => -0.14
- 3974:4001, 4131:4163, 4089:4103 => -0.06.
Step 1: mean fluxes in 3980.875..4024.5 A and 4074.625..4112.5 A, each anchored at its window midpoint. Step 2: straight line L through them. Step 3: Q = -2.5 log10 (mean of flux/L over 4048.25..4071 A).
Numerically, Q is 0.09 mag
